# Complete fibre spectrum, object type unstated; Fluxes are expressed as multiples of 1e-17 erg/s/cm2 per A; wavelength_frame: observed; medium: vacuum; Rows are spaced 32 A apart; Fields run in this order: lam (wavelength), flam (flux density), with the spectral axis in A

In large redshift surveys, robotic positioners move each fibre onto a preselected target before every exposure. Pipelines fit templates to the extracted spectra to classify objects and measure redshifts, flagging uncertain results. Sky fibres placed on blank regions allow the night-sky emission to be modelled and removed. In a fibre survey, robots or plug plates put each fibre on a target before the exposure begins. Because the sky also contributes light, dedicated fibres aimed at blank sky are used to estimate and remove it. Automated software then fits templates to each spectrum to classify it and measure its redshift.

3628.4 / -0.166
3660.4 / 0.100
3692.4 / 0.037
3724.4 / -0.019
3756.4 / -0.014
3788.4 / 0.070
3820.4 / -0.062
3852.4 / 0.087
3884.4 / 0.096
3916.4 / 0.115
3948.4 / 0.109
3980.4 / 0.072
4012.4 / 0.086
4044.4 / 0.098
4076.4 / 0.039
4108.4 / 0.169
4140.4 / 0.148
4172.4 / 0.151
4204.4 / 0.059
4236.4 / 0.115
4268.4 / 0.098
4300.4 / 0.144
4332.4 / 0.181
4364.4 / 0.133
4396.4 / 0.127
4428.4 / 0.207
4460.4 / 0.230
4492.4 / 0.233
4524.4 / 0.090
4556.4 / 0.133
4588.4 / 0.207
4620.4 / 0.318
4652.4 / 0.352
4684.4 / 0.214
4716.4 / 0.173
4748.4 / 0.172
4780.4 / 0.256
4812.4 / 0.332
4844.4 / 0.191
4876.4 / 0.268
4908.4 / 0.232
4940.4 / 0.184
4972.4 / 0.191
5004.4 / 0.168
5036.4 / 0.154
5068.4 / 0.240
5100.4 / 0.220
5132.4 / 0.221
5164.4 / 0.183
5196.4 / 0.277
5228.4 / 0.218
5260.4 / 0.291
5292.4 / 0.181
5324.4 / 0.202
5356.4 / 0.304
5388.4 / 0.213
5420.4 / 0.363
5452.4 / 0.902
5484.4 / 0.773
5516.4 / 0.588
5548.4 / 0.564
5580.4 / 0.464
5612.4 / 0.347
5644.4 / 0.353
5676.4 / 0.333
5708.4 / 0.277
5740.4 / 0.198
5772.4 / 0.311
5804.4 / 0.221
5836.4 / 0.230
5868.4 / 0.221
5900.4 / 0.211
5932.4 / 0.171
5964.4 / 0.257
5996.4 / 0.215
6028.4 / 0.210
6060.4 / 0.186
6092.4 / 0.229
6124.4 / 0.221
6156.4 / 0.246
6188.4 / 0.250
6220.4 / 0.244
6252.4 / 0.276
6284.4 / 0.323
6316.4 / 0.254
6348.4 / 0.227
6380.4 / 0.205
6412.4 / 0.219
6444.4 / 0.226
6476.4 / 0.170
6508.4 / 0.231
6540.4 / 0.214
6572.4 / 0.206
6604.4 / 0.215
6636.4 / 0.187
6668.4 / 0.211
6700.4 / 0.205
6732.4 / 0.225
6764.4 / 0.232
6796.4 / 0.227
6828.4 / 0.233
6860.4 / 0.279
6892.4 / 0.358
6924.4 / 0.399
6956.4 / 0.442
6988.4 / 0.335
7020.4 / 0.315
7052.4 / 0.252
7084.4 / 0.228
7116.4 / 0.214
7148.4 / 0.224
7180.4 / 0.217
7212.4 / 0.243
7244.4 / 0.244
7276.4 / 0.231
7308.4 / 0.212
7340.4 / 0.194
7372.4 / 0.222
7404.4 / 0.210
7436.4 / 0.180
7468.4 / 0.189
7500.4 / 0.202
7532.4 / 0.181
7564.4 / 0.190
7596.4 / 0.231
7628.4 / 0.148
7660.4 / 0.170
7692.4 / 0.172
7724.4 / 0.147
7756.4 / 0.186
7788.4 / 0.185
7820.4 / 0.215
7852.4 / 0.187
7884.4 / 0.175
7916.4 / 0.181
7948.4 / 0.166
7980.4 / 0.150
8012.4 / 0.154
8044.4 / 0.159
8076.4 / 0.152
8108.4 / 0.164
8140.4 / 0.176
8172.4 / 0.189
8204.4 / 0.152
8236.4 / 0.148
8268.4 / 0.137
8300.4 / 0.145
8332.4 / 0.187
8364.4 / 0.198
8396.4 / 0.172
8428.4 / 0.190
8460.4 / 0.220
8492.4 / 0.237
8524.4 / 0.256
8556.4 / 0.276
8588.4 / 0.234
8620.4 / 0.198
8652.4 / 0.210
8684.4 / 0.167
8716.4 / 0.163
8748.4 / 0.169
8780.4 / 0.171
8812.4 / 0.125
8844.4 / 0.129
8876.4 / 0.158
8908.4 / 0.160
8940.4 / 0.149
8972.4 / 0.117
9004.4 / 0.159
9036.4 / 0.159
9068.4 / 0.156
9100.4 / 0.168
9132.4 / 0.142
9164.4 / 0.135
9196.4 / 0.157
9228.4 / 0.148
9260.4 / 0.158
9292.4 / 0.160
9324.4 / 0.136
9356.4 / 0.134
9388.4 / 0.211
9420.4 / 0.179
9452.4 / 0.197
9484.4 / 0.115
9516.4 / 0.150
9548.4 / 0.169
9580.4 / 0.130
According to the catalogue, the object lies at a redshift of 3.48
